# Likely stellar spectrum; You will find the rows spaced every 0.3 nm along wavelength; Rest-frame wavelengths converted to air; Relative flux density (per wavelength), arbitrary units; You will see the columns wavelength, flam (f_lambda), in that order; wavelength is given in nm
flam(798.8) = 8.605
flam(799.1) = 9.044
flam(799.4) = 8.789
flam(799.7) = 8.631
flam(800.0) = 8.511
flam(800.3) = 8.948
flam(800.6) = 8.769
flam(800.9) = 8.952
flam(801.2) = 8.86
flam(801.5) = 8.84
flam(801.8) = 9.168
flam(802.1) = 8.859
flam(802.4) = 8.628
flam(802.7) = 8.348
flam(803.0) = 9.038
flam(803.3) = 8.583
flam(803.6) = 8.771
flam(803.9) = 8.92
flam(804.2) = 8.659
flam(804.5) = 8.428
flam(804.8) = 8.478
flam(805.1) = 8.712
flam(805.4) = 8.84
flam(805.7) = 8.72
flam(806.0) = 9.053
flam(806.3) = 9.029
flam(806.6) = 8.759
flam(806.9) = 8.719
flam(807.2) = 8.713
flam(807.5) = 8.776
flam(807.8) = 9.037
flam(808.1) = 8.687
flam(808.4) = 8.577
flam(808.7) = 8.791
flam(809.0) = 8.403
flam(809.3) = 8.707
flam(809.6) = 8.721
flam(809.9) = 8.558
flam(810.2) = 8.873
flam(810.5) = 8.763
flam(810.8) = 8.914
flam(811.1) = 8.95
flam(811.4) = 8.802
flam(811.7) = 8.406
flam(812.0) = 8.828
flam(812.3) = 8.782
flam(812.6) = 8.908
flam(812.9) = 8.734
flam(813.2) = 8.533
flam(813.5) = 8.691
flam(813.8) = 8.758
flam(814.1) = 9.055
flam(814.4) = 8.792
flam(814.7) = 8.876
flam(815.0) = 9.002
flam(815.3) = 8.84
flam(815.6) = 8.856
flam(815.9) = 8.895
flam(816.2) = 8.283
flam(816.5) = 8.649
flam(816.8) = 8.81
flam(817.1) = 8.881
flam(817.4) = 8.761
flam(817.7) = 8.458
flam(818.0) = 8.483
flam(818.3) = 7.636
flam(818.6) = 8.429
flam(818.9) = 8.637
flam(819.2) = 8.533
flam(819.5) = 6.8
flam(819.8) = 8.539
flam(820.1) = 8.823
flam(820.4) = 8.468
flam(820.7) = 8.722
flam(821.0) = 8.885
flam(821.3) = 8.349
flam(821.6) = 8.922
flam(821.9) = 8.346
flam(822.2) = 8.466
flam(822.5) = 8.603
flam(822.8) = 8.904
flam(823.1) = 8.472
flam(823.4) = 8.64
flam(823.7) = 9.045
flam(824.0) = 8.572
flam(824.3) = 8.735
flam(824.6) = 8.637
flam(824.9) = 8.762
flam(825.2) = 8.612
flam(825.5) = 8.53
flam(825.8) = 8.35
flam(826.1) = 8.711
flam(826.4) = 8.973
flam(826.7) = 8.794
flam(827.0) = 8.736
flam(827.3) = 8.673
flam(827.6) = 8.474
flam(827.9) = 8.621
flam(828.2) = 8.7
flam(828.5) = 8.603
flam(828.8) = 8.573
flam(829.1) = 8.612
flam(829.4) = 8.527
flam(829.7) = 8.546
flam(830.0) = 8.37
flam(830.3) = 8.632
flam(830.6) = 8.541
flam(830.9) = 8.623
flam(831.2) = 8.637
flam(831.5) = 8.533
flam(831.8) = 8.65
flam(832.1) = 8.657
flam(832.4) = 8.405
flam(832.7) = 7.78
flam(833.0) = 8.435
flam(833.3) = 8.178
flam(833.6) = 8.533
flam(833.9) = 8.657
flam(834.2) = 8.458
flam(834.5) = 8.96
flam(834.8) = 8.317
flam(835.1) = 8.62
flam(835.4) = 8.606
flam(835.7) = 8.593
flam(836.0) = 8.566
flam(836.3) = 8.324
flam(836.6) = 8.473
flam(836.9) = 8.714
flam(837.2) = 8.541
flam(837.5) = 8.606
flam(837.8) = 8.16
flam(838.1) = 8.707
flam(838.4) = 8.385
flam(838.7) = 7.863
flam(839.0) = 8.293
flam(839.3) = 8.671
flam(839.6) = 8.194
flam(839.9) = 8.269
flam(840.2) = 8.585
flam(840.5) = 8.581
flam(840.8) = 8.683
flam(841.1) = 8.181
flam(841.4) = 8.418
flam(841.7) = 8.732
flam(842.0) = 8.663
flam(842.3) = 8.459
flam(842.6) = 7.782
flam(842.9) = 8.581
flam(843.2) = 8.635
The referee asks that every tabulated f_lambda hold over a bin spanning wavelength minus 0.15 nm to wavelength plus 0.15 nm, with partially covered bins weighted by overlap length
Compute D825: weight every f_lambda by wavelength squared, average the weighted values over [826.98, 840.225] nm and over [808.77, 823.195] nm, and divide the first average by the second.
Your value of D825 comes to 1.03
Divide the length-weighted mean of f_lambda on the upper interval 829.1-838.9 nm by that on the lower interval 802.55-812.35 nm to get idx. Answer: 1.0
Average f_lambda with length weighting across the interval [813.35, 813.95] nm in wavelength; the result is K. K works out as 8.72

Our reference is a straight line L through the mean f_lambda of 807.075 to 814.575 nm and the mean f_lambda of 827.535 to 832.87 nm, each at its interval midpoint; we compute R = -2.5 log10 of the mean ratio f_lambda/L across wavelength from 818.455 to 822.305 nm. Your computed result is 0.024 mag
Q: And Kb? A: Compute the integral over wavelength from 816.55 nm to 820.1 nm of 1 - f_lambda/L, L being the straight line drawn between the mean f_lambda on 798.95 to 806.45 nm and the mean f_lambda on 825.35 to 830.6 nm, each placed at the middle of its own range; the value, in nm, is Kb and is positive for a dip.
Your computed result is 0.12 nm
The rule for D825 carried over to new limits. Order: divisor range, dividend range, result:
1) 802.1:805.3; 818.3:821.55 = 1.01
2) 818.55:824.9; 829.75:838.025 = 1.02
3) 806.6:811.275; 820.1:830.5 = 1.03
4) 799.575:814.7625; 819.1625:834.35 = 1.02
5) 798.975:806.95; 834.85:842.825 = 1.05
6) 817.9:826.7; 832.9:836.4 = 1.03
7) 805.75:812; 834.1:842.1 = 1.04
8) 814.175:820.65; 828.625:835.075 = 1.03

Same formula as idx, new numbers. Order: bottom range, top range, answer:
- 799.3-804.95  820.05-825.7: 0.99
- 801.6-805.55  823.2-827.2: 1.00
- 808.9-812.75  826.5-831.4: 0.98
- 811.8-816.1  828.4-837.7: 0.97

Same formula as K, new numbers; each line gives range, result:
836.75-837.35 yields 8.63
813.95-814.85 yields 8.91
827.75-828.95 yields 8.62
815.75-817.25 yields 8.7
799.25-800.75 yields 8.73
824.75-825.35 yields 8.69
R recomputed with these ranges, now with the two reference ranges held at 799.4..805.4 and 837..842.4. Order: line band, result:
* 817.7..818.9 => 0.044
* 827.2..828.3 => -0.009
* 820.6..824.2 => -0.010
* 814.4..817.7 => -0.017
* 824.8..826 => 0.000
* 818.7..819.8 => 0.068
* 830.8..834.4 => 0.005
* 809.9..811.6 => -0.018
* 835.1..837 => -0.009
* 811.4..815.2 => -0.015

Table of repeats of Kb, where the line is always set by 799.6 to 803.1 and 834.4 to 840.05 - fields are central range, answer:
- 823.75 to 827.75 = -0.05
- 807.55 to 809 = 0.00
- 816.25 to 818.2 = 0.00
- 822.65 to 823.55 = -0.01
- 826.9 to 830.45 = -0.02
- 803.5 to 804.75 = 0.01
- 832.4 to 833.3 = 0.04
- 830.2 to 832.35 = -0.02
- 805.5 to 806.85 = -0.02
